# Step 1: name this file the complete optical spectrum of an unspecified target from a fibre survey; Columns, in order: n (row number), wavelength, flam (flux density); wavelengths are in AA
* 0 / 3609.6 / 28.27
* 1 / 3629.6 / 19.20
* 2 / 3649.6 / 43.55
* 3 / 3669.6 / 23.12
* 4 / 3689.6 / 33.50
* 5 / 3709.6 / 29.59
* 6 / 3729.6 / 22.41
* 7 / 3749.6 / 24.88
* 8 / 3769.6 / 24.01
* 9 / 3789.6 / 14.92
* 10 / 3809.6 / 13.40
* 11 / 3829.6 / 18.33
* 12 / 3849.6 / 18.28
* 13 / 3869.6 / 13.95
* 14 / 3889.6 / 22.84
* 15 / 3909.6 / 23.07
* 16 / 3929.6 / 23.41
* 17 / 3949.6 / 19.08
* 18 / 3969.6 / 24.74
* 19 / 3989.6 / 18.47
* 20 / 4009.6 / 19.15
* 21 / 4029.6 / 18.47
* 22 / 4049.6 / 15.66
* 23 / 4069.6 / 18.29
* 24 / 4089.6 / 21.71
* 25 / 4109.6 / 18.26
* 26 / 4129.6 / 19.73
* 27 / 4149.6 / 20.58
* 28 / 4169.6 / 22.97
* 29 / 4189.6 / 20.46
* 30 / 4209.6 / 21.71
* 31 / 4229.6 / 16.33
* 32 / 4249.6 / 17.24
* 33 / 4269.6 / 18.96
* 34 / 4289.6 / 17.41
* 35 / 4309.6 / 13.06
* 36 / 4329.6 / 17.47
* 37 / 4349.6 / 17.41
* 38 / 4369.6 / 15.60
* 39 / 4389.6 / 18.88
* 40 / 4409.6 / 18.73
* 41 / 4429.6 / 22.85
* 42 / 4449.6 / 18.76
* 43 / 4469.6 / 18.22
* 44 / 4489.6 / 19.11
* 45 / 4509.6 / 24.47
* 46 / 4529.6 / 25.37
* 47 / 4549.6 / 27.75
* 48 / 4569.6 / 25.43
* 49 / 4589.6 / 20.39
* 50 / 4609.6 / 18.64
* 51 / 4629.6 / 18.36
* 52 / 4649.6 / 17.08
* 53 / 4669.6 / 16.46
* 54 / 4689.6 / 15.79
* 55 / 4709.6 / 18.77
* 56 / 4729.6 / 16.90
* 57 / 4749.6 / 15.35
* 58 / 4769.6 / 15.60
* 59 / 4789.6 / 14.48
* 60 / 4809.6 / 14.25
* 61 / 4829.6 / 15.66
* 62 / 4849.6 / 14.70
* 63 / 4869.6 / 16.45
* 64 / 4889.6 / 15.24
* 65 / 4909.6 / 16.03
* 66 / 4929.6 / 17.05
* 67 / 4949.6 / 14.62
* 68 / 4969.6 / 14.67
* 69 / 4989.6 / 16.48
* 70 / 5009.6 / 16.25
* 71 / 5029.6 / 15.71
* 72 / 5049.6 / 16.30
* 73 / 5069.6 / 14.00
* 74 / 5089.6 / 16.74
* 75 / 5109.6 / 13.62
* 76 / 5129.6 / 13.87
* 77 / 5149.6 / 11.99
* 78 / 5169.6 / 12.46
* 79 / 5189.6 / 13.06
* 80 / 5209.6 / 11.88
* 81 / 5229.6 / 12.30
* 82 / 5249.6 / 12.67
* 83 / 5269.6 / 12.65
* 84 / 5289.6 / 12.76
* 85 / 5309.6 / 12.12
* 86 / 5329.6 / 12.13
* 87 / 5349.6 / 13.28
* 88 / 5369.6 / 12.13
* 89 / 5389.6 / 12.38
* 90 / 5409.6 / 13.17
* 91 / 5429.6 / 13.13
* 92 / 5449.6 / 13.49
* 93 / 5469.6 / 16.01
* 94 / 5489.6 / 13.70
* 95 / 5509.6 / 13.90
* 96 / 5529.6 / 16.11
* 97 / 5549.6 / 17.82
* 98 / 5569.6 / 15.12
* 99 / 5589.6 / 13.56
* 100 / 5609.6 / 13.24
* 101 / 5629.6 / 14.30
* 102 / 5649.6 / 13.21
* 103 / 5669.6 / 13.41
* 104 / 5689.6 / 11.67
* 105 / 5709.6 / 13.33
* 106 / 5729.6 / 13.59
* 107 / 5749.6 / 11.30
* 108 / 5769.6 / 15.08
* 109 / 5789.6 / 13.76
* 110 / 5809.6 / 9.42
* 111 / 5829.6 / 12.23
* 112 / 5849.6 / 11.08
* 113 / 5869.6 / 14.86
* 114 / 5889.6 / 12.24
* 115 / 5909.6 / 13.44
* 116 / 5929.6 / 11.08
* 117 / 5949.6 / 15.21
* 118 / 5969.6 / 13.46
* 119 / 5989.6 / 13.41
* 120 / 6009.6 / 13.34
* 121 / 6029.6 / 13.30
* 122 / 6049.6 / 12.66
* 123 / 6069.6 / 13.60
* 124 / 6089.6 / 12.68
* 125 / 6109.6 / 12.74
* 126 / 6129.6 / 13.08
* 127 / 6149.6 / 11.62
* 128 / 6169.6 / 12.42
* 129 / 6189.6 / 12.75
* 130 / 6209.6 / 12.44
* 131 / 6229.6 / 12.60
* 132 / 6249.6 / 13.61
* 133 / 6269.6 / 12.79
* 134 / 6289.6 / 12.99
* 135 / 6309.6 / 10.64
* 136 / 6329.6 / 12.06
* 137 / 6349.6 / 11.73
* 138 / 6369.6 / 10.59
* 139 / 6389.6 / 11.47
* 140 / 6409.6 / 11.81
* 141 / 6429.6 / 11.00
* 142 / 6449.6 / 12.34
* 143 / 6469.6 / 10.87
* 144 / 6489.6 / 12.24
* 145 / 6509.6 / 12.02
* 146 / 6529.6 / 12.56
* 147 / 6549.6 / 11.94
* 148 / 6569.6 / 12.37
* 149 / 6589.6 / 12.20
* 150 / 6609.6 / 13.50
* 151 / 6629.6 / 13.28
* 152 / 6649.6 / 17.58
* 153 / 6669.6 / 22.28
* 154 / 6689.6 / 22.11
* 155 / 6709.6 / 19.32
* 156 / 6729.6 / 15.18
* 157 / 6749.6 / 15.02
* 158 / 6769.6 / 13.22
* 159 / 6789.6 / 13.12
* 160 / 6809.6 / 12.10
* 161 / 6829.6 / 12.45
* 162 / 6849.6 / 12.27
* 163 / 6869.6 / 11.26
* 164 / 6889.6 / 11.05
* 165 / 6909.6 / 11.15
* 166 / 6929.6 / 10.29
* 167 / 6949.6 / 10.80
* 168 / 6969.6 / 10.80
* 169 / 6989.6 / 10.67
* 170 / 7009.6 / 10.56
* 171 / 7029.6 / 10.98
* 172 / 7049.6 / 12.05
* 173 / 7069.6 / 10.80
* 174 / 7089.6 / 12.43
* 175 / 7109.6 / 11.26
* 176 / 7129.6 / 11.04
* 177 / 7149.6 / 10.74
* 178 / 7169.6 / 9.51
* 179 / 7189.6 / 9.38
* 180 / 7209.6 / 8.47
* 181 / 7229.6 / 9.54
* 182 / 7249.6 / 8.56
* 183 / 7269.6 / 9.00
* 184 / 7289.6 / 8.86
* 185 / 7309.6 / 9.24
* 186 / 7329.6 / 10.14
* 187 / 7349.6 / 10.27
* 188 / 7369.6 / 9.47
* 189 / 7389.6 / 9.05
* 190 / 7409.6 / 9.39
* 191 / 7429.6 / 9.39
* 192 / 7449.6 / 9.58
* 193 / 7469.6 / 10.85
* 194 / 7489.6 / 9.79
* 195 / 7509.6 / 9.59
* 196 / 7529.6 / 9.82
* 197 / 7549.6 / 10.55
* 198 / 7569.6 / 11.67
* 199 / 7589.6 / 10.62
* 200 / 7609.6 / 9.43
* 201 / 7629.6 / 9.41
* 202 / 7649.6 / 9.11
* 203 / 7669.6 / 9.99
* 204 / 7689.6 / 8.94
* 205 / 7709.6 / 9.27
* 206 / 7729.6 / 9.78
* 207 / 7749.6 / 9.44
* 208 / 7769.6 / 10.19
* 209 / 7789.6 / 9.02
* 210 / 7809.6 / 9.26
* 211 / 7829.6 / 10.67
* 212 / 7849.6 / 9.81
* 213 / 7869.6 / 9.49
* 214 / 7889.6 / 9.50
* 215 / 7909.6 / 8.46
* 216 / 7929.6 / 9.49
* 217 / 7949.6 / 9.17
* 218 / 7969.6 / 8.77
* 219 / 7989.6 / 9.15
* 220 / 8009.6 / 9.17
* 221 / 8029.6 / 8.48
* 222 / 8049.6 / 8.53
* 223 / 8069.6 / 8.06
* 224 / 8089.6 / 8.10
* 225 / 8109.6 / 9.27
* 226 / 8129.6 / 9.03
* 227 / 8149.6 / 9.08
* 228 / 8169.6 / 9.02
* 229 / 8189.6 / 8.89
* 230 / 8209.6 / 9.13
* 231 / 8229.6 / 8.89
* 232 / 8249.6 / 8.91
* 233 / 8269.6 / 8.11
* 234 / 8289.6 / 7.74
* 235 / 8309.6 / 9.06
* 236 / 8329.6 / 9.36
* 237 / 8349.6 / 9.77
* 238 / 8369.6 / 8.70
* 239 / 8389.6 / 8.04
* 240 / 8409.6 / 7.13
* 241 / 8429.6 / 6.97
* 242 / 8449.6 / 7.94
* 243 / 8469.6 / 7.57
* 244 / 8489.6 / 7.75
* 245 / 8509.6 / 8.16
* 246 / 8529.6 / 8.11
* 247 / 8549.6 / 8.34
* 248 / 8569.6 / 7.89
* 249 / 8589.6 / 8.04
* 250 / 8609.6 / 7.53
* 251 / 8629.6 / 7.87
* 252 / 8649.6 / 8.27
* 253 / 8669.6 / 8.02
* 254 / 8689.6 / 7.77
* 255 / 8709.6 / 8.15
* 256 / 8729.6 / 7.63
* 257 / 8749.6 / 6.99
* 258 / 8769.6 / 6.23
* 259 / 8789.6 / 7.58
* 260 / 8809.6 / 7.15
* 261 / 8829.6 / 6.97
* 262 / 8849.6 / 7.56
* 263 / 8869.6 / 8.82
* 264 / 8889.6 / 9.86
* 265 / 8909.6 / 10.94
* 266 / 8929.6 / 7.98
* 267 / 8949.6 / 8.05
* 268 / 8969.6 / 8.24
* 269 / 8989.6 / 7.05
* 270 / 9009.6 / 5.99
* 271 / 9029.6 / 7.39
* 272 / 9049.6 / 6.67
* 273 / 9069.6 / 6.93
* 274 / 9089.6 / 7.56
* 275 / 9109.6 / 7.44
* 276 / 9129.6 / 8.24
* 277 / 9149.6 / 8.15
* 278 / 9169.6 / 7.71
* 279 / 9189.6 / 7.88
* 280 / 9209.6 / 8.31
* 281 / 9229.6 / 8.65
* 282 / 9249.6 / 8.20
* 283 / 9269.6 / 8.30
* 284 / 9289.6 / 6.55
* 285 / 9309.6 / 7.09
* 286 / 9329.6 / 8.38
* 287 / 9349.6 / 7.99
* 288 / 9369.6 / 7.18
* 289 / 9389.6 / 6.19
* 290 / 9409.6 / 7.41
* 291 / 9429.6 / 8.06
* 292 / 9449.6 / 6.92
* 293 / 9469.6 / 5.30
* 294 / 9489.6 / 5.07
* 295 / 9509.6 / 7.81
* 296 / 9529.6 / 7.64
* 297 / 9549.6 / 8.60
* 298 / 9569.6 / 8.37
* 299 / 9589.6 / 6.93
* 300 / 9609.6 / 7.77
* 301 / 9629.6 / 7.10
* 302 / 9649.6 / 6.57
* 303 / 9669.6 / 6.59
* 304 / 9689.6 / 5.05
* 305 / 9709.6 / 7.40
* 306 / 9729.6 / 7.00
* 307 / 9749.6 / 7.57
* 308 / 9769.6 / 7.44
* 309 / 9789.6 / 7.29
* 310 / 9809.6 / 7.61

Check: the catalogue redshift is 1.39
